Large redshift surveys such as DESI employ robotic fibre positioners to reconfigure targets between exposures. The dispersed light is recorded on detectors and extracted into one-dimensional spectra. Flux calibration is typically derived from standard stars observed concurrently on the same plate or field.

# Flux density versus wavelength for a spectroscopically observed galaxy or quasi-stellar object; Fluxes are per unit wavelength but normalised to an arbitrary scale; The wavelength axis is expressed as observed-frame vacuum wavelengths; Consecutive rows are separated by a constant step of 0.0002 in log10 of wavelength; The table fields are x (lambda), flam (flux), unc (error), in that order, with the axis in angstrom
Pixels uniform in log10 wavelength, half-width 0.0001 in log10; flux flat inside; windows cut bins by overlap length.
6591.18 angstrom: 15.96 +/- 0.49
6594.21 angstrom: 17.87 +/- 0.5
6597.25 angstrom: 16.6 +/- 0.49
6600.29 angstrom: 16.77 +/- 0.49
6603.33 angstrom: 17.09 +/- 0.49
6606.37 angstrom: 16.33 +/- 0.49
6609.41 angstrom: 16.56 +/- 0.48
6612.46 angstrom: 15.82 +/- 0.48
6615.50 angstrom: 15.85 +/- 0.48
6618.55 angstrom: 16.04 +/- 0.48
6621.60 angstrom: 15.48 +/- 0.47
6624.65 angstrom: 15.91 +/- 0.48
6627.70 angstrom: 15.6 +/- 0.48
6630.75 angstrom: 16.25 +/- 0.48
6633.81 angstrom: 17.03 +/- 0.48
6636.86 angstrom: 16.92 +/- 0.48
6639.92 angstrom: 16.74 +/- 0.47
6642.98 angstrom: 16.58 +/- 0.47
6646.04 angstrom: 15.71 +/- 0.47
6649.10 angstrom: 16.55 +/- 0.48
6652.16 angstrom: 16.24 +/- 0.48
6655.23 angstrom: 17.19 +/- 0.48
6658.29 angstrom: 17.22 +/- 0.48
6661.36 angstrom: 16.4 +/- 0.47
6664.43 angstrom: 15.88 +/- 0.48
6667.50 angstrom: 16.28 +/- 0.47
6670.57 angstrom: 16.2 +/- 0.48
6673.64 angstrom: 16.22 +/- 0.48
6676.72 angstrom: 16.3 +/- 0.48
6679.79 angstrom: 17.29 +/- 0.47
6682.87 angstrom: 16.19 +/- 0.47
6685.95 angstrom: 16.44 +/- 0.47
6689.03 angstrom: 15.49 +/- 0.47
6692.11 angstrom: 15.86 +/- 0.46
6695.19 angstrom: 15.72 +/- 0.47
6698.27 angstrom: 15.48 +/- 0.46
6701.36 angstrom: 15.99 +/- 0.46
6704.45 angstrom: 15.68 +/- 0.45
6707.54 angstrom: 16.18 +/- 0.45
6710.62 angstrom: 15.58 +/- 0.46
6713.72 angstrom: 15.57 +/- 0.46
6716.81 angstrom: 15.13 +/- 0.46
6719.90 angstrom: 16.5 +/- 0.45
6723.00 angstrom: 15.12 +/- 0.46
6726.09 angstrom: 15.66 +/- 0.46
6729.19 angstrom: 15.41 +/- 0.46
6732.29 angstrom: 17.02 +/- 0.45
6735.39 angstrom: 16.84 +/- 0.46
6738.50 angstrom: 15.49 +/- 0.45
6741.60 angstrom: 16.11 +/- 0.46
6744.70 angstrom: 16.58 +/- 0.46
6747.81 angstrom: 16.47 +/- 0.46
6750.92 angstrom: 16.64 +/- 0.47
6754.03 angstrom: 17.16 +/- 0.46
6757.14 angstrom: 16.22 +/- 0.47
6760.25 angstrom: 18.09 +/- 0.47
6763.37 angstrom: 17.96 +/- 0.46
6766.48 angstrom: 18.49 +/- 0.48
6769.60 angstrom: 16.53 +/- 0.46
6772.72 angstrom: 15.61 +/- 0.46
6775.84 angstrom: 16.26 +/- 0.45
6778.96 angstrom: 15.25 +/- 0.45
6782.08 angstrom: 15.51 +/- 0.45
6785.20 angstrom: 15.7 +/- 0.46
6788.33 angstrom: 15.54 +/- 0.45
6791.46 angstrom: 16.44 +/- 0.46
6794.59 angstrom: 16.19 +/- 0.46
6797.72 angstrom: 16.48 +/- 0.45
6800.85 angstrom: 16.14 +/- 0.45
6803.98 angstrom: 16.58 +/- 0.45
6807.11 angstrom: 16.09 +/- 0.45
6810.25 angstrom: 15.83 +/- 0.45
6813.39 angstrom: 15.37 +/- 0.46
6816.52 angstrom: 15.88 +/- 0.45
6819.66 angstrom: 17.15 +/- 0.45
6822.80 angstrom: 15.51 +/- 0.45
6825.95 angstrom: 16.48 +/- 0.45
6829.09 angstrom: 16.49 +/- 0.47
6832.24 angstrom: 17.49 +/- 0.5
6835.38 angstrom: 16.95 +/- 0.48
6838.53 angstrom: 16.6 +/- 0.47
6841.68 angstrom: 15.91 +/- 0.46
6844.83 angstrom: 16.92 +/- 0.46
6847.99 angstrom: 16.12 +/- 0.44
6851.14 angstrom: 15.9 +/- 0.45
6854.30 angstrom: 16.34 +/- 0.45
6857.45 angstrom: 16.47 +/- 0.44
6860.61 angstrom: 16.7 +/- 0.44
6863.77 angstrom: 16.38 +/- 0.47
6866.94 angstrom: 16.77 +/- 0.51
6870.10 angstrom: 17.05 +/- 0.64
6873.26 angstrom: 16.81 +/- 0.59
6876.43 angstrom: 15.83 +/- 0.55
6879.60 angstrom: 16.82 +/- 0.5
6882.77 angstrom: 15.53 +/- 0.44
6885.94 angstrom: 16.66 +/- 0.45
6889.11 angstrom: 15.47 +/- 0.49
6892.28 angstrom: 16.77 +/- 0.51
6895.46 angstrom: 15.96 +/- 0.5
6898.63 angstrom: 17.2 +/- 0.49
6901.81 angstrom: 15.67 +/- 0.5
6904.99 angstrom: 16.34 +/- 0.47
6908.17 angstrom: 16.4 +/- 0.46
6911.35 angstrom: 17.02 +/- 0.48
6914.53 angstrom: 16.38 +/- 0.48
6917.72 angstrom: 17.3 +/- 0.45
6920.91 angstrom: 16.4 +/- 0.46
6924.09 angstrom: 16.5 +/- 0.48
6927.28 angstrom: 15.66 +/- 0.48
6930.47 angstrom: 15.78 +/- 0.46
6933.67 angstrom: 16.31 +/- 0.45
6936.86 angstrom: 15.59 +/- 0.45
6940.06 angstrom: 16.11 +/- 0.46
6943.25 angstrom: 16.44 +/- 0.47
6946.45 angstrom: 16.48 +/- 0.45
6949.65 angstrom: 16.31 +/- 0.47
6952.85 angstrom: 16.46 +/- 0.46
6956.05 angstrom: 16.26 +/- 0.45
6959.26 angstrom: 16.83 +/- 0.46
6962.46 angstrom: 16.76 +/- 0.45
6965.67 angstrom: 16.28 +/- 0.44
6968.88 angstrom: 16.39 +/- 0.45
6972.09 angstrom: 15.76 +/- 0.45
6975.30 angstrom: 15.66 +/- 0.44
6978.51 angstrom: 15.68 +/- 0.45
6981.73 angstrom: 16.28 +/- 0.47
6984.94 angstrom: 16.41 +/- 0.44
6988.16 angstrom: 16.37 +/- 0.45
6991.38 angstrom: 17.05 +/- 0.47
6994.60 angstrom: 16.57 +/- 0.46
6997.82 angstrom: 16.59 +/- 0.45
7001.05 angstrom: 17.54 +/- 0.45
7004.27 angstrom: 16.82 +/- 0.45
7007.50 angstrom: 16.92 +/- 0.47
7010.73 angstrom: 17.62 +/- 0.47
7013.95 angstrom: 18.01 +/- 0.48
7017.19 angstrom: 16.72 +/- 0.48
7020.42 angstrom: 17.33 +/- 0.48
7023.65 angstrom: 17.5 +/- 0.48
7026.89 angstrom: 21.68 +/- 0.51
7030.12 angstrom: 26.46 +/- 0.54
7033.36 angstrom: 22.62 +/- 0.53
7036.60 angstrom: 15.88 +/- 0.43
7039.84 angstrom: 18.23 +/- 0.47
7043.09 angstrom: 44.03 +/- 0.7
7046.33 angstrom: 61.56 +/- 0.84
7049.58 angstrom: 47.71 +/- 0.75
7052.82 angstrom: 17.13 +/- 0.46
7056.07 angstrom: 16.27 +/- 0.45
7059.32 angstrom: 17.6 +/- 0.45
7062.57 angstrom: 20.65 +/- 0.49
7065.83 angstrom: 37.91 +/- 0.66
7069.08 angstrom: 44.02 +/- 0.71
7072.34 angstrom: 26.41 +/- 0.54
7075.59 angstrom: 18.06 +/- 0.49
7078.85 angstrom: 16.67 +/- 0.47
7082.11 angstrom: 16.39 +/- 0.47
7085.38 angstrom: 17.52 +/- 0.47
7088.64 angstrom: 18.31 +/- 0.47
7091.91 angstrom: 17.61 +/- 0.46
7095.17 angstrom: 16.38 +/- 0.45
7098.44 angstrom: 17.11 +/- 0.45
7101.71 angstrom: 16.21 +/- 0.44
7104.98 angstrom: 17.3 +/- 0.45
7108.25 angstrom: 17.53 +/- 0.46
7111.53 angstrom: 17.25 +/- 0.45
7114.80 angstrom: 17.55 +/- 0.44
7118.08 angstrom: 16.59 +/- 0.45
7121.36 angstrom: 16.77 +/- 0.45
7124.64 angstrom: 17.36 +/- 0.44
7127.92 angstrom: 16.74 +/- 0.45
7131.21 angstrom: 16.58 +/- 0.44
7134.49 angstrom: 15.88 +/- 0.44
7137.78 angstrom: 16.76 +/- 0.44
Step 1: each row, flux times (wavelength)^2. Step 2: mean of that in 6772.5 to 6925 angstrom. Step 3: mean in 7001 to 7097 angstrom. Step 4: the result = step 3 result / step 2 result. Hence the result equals 1.52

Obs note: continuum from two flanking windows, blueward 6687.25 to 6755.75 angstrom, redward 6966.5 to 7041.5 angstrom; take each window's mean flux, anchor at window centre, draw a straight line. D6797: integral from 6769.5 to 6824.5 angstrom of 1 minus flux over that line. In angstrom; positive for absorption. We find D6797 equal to 1.5 angstrom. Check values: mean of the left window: 16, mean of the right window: 17.7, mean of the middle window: 16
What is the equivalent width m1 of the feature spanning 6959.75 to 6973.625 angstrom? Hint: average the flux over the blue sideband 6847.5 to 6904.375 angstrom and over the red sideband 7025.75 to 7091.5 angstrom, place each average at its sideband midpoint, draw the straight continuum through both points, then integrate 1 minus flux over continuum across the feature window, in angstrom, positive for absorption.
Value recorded 3.18 angstrom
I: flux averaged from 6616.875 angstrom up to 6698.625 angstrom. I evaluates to 16.3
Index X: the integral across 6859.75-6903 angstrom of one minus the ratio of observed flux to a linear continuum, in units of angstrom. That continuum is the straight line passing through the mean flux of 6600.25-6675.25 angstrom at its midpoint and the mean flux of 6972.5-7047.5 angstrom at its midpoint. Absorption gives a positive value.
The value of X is 6.1 angstrom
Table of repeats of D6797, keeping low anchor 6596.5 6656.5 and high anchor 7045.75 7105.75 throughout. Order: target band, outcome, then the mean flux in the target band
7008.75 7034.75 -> 3.6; 19.7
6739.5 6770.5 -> 2.4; 17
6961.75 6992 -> 8.0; 16.2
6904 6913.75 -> 2.0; 16.6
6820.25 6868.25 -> 8.3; 16.5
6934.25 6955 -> 5.1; 16.2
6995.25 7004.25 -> 2.2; 17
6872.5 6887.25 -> 3.0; 16.3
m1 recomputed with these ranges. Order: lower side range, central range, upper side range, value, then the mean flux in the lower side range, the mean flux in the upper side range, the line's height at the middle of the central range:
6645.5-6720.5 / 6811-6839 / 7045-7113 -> 3.5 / 16.1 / 23.4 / 18.7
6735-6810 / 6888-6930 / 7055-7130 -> 3.4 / 16.4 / 19.7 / 17.8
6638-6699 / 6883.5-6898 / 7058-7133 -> 1.5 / 16.3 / 19.8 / 18.1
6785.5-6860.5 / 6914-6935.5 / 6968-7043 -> 1.3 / 16.3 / 18.2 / 17.4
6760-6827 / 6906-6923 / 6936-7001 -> -0.4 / 16.3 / 16.4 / 16.3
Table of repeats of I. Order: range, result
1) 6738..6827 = 16.3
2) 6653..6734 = 16.1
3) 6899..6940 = 16.3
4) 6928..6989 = 16.2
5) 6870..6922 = 16.4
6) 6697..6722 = 15.7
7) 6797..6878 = 16.4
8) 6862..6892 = 16.4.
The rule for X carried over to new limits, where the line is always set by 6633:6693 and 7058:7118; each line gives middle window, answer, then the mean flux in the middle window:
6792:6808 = 1.3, 16.3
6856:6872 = 1.5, 16.7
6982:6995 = 2.0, 16.6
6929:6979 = 7.8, 16.2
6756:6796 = 2.4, 16.4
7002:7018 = 2.0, 17.3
